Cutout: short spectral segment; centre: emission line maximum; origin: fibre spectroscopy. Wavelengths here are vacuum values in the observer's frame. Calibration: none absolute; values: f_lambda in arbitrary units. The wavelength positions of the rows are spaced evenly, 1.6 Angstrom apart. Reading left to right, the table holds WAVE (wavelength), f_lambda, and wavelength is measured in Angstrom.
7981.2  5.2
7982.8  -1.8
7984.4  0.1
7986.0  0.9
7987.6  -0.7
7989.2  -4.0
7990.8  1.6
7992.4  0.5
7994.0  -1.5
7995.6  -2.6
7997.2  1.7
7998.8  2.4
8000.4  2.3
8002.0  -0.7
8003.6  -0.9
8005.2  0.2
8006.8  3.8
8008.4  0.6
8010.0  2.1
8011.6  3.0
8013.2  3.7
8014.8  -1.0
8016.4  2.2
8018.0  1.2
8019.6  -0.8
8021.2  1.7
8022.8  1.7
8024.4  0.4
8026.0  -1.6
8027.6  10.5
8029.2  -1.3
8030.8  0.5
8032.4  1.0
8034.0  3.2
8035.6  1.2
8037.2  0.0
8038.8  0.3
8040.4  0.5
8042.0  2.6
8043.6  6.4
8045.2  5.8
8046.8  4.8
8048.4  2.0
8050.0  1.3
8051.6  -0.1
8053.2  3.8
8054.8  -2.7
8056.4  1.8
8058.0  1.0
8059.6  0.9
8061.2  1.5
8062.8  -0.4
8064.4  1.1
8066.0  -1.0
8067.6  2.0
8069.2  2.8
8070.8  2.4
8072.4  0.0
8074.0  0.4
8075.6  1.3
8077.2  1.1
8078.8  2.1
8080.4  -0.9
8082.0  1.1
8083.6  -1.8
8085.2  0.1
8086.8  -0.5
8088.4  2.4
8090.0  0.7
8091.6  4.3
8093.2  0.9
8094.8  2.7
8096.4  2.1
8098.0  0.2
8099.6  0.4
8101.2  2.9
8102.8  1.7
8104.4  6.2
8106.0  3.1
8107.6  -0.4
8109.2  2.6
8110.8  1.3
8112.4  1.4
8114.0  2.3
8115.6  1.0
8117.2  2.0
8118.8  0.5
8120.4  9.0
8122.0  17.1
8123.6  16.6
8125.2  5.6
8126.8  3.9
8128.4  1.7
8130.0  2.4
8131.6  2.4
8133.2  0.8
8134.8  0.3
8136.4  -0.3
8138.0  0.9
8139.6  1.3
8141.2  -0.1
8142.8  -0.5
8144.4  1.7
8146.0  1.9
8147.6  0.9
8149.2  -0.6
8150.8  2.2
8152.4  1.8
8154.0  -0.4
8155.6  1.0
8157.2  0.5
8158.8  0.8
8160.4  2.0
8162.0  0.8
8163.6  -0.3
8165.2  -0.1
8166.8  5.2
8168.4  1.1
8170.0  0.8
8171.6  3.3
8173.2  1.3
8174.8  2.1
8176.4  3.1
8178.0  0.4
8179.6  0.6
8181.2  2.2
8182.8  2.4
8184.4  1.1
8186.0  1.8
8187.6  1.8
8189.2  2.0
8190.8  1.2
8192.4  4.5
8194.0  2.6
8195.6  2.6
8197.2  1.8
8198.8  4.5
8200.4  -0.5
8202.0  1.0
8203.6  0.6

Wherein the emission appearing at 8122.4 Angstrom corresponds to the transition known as [O III] 5007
